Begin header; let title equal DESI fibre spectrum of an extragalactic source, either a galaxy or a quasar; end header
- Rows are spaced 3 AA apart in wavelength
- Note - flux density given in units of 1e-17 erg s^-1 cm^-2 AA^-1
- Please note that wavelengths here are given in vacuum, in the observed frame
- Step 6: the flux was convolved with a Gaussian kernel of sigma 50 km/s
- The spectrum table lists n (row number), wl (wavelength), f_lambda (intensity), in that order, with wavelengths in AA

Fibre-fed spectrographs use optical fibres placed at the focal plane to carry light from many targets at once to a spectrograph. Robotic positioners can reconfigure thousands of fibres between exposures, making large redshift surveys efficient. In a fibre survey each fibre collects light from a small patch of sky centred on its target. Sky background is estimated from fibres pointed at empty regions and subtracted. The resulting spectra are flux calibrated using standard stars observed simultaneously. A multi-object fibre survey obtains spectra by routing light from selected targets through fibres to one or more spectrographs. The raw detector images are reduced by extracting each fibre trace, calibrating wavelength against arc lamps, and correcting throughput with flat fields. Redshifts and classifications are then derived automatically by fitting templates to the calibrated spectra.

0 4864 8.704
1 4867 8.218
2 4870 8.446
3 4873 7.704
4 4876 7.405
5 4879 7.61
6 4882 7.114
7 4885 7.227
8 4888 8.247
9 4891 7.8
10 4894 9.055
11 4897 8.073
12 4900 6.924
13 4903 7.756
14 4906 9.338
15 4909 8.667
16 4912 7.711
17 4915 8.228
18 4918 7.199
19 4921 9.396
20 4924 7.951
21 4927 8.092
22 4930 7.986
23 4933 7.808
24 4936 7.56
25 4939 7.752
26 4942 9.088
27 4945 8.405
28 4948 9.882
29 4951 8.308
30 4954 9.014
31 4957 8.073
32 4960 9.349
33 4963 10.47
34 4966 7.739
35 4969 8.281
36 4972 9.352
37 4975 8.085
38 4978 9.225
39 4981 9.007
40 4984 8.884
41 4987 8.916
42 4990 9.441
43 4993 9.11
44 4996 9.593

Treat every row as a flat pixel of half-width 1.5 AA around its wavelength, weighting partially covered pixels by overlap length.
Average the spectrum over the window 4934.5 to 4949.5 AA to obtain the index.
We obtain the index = 8.54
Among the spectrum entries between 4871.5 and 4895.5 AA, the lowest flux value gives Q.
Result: 7.114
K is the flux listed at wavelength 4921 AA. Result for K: 9.396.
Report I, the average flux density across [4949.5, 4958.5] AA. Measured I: 8.46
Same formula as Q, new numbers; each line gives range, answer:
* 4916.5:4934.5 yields 7.199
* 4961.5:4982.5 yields 7.739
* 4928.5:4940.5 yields 7.56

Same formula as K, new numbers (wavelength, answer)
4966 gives 7.739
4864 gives 8.704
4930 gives 7.986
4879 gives 7.61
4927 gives 8.092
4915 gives 8.228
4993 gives 9.11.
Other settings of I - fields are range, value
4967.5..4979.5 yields 8.74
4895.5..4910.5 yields 8.15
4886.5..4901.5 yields 8.02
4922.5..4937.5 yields 7.88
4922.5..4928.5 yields 8.02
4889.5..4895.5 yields 8.43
